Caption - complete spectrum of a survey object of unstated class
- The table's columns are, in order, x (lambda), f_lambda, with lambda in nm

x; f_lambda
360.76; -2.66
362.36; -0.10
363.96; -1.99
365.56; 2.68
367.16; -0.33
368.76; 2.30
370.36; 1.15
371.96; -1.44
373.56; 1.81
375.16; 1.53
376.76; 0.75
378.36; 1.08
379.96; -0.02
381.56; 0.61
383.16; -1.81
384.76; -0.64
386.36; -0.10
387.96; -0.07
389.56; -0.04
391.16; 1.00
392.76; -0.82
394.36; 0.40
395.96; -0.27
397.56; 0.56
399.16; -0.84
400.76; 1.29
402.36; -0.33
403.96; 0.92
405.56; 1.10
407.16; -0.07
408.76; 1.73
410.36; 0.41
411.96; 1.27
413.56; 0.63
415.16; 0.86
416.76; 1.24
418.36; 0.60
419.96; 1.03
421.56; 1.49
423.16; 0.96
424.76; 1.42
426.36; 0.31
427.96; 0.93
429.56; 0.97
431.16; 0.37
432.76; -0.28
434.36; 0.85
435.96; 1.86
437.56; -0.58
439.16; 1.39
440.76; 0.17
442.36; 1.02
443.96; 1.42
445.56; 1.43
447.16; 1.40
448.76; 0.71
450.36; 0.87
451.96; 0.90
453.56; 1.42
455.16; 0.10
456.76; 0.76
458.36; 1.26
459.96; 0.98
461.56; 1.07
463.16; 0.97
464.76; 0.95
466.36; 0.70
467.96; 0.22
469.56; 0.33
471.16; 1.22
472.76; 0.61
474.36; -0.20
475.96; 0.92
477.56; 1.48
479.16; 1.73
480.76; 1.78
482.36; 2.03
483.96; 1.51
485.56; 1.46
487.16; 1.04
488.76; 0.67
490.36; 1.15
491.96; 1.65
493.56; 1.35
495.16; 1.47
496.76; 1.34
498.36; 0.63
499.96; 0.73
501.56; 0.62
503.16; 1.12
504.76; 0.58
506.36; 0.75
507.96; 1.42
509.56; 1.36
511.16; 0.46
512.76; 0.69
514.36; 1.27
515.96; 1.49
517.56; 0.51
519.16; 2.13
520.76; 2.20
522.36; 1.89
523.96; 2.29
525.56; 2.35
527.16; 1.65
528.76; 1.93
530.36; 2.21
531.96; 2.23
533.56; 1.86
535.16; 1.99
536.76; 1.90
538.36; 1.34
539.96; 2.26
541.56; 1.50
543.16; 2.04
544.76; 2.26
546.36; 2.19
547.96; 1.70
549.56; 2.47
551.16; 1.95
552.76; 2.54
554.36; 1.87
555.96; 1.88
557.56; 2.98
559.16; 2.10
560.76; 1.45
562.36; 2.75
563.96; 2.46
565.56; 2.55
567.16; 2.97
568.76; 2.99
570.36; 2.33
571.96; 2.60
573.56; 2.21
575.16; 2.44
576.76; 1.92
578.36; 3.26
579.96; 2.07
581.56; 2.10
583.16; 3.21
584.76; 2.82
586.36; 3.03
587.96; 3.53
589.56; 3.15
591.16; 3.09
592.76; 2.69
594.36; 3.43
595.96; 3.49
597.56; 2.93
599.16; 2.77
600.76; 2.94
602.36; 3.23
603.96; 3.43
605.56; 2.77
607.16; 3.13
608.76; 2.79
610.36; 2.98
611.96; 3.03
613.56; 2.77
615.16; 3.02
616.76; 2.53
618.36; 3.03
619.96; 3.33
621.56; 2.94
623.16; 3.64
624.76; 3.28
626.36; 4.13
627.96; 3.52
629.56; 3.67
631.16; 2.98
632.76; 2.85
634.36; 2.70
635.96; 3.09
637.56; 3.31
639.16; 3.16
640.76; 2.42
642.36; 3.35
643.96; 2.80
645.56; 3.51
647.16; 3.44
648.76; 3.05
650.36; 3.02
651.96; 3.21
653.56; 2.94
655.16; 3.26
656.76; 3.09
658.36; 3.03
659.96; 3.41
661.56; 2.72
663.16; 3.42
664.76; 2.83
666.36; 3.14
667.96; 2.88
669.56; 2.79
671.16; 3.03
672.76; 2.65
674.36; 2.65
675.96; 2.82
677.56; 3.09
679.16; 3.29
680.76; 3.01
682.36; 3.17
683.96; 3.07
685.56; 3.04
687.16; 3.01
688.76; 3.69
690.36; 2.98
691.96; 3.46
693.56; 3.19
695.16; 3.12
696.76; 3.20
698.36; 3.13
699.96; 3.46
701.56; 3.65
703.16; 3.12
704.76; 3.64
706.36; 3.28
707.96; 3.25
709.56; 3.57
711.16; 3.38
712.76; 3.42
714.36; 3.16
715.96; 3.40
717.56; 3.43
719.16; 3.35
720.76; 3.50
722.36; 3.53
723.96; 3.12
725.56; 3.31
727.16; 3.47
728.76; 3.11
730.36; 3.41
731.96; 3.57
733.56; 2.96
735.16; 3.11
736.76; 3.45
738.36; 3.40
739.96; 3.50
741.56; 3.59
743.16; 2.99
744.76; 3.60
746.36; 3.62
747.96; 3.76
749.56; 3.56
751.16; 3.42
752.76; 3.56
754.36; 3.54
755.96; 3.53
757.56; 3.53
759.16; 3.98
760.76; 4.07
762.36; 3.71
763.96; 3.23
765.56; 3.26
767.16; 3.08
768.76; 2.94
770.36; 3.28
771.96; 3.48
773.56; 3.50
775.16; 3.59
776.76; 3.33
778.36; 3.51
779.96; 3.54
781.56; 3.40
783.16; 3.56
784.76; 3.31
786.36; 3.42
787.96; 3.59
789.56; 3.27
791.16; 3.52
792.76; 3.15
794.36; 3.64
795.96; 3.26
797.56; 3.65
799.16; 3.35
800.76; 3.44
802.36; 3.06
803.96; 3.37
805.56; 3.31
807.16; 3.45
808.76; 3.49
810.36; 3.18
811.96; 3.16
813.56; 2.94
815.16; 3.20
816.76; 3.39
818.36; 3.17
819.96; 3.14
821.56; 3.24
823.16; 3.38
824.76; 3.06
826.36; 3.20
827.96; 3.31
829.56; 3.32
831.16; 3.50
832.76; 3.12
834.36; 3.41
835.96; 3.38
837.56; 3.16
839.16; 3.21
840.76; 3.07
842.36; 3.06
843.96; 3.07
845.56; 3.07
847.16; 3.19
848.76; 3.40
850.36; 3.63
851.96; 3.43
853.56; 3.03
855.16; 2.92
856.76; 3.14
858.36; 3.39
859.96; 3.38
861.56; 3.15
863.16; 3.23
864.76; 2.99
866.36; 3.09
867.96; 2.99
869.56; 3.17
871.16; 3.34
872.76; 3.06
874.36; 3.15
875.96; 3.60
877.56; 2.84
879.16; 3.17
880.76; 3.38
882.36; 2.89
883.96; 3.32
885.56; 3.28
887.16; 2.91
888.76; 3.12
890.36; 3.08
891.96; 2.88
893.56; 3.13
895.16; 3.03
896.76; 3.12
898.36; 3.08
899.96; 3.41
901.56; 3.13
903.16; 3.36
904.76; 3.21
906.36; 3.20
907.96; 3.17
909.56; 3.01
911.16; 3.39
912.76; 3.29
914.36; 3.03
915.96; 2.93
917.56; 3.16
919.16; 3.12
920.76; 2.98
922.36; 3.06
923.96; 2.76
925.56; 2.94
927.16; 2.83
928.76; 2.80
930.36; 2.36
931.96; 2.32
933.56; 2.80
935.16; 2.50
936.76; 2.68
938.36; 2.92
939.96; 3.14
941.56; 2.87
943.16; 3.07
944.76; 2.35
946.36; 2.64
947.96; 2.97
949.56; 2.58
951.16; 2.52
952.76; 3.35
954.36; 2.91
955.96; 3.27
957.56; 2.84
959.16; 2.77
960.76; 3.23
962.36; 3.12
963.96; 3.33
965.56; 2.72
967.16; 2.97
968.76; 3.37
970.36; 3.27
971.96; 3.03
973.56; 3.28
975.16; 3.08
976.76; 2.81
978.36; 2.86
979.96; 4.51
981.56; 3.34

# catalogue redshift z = 0.303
